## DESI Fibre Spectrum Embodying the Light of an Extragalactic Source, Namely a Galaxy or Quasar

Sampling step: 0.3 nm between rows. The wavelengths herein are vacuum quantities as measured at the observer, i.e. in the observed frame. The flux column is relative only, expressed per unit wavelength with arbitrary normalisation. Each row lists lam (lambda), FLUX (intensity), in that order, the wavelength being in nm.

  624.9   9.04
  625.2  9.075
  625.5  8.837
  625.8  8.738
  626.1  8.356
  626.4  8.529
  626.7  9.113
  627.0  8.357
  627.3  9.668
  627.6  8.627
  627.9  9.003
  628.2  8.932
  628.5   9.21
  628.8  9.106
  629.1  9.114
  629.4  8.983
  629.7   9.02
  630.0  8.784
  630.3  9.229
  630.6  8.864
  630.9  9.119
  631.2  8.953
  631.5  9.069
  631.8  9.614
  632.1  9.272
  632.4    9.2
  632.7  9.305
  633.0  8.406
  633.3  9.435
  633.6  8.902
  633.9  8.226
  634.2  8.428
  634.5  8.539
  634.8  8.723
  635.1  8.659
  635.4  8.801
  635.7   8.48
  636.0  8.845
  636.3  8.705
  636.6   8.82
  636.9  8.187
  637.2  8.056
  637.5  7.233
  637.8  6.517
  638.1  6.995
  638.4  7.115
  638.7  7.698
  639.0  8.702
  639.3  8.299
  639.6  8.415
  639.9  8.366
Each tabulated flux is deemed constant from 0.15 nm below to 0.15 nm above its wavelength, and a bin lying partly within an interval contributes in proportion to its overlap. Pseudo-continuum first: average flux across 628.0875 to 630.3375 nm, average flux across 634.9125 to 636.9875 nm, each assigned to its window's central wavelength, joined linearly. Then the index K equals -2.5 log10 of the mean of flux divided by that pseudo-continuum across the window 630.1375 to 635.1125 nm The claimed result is -0.01 mag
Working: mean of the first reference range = 9.04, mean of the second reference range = 8.66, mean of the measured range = 8.95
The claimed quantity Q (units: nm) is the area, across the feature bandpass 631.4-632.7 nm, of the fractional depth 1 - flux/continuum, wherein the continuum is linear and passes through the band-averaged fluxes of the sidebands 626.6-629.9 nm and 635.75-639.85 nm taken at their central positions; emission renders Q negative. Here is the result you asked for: -0.11 nm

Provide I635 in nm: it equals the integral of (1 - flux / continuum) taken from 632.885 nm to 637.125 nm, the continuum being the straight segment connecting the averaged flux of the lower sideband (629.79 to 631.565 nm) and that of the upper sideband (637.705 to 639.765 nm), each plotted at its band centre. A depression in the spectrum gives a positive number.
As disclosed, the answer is -0.17 nm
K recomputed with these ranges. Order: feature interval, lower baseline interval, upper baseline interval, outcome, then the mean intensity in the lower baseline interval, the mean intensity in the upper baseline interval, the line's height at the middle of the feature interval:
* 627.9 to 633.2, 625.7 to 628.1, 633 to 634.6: -0.04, 8.8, 8.68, 8.74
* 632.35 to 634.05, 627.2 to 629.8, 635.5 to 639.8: -0.05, 9.06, 8.02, 8.53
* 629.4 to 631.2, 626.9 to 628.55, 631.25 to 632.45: 0.02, 8.97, 9.27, 9.16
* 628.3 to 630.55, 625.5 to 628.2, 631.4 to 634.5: -0.02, 8.81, 8.96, 8.87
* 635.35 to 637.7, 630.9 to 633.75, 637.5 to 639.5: -0.04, 9.13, 7.55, 8.06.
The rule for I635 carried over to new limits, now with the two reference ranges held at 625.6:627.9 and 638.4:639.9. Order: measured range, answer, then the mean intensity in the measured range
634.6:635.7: -0.042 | 8.69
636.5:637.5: 0.014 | 8.16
